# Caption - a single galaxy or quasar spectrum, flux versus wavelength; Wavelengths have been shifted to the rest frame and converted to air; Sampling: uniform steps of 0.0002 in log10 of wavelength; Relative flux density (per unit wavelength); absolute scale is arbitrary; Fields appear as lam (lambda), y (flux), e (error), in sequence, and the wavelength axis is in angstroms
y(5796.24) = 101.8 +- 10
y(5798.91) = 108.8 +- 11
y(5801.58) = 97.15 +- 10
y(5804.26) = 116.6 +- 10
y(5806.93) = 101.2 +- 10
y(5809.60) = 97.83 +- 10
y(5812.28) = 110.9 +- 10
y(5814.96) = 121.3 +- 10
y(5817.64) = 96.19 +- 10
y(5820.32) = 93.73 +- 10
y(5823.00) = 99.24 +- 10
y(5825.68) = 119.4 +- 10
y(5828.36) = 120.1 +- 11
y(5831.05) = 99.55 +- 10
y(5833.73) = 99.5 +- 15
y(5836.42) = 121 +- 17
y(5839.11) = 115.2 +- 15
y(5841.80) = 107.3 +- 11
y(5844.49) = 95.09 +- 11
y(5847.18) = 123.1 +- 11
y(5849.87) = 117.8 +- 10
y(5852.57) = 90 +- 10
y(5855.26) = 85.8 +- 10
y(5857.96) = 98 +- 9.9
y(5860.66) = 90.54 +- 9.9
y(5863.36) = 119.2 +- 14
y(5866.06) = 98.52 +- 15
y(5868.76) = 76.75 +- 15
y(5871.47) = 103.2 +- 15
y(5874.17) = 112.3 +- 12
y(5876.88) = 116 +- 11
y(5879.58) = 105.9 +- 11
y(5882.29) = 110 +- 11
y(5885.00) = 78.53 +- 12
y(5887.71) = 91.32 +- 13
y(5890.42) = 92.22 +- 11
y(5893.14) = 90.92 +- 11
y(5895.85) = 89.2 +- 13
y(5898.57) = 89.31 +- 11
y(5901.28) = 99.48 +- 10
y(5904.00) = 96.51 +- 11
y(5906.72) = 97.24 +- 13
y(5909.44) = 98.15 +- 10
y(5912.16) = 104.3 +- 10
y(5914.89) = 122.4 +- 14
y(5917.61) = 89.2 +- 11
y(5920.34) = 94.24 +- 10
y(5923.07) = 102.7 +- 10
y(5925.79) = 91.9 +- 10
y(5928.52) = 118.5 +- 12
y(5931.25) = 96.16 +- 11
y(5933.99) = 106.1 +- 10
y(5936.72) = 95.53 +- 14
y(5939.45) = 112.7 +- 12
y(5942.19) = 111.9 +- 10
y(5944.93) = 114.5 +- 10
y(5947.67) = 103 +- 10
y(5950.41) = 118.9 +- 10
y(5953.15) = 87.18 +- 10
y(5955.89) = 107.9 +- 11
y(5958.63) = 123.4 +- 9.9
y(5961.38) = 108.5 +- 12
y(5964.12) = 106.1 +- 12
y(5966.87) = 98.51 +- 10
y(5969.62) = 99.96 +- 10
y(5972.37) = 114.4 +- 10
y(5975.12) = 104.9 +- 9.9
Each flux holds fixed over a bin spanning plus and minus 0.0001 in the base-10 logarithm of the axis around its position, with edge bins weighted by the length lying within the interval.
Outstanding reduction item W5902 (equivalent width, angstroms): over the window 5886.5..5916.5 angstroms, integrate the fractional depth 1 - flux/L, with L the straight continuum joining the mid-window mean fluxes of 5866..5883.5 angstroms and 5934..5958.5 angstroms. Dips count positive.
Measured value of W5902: 2.2 angstroms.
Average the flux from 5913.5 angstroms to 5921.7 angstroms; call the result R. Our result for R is 102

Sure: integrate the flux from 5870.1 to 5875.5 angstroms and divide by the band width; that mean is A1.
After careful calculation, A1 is 108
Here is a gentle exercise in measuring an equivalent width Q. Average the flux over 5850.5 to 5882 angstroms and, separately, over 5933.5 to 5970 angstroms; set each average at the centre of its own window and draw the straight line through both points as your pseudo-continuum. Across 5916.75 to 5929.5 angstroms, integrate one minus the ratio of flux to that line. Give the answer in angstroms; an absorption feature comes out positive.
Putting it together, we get 0.7 angstroms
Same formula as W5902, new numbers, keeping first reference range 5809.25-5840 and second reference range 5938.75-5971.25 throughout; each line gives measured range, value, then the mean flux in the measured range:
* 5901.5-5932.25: 1.9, 101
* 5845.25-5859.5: 0.7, 102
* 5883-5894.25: 1.9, 89.4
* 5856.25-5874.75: 1.5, 99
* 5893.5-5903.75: 1.4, 93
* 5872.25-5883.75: -0.3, 110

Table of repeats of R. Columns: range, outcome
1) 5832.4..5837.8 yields 110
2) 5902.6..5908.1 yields 96.9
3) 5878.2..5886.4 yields 98.2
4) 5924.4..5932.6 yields 102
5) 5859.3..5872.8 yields 97.6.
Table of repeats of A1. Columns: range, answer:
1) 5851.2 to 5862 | 91.1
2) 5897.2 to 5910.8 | 96.2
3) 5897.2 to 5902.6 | 94.4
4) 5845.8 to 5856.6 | 104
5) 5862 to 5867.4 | 109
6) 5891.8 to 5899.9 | 89.8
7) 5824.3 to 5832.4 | 113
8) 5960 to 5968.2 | 104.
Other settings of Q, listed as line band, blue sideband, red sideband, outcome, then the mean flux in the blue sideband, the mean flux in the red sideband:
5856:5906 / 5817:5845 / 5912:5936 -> 3.3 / 107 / 103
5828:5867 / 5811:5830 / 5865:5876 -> -0.7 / 109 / 98.4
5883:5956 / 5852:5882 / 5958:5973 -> 2.9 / 100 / 107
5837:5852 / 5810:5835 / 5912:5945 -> -0.7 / 106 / 104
